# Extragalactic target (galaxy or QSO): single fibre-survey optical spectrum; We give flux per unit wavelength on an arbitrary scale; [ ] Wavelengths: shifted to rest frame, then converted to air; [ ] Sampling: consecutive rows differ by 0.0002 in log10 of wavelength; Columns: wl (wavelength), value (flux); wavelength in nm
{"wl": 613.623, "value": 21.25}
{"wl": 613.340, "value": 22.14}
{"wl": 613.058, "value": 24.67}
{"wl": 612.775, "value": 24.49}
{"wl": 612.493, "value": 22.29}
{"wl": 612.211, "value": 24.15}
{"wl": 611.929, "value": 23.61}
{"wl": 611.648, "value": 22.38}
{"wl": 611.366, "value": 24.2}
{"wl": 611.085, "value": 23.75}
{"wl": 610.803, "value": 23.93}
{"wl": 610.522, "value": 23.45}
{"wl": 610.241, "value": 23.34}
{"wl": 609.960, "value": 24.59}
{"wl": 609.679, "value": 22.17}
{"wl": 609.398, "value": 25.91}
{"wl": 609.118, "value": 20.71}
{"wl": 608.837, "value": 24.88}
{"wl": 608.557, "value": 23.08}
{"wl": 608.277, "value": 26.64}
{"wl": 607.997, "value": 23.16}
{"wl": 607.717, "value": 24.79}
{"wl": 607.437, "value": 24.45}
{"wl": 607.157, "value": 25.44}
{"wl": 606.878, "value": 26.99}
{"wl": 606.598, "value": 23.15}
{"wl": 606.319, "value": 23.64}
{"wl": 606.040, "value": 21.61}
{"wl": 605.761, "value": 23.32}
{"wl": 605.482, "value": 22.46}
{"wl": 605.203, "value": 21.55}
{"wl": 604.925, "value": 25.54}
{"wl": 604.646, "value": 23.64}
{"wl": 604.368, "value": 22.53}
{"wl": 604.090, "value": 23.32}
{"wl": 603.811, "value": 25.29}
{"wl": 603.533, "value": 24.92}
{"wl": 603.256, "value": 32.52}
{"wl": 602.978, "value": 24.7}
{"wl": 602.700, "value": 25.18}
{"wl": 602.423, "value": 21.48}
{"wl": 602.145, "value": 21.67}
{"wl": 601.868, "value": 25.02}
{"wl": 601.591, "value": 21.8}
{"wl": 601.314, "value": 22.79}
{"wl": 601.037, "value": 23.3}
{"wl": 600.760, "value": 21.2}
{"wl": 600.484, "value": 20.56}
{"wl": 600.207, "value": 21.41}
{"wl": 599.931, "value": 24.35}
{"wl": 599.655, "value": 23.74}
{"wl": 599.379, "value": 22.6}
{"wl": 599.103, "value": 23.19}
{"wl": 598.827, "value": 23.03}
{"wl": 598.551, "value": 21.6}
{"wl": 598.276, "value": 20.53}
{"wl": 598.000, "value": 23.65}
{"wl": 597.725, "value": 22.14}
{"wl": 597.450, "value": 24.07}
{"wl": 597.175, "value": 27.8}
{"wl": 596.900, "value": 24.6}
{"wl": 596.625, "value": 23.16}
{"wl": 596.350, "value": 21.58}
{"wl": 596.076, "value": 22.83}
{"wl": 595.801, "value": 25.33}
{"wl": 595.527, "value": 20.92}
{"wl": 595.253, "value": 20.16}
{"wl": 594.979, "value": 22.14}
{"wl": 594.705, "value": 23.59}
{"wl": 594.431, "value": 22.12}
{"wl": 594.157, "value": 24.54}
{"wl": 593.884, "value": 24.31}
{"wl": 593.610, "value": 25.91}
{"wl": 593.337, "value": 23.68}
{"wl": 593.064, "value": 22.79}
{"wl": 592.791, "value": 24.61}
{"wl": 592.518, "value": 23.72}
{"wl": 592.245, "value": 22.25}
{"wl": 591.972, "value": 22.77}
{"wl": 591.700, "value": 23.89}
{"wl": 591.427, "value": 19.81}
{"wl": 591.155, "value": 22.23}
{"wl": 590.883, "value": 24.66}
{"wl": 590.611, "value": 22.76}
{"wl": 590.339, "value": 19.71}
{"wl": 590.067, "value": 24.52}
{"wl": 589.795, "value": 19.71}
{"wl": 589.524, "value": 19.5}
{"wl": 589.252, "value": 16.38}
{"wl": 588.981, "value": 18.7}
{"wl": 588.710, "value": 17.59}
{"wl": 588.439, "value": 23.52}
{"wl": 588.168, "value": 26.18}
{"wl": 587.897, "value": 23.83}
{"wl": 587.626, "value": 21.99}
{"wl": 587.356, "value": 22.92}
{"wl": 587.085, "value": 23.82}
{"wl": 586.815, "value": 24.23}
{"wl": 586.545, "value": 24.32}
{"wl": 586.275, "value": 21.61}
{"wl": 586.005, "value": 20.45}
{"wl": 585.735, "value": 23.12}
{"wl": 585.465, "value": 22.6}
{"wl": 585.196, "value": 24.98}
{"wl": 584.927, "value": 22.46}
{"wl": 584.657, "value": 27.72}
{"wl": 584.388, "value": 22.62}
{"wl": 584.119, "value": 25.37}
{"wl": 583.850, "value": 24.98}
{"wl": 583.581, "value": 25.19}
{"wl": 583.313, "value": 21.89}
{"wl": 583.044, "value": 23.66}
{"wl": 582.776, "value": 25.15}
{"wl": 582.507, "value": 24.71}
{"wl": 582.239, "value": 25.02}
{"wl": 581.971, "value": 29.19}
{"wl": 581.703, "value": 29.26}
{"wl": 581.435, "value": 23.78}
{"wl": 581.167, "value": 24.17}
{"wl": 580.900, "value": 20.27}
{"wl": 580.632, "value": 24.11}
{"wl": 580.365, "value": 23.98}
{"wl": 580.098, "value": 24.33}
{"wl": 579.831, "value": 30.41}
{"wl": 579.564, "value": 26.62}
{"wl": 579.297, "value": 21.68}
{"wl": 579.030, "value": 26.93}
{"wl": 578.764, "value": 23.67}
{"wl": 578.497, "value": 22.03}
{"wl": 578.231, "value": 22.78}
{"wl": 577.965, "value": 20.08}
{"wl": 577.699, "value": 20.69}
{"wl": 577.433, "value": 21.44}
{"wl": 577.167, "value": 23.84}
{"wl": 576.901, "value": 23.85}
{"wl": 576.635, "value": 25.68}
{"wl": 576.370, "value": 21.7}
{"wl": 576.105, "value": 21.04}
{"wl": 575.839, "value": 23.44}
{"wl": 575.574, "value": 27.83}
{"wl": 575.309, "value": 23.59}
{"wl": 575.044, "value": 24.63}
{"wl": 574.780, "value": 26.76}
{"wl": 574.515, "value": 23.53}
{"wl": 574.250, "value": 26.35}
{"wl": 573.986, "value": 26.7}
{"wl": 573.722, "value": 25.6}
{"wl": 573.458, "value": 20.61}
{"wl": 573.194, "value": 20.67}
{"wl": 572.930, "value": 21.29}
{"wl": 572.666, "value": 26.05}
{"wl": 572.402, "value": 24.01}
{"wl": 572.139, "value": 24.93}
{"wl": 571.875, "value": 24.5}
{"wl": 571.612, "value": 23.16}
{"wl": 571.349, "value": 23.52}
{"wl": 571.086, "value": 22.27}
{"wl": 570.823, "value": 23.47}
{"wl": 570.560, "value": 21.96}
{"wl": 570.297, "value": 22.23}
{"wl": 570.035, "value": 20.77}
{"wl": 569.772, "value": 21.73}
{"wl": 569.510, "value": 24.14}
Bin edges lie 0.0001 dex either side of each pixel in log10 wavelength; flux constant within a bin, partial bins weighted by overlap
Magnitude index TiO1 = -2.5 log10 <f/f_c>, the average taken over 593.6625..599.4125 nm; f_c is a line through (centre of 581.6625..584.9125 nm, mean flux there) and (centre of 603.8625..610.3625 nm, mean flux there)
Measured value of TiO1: 0.06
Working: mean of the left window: 25.2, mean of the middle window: 23.1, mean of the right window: 23.8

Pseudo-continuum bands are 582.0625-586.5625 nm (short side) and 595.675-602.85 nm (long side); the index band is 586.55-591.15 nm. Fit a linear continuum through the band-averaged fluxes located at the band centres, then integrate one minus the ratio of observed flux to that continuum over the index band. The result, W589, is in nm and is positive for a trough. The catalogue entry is 0.33 nm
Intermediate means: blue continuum 23.9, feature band 22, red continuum 23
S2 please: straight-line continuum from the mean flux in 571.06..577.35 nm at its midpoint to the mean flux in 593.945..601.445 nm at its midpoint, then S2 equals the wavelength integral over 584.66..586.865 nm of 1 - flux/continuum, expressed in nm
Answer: 0.02 nm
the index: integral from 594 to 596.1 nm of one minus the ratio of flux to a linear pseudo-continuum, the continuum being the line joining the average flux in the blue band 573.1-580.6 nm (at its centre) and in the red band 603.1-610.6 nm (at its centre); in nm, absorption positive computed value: 0.12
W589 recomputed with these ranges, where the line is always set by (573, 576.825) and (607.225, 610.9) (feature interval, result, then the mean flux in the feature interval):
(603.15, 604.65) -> -0.09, 25.4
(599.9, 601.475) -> 0.12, 22.1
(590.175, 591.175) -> 0.07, 22.4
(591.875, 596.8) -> 0.18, 23.1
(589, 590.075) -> 0.21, 19.3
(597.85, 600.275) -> 0.13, 22.7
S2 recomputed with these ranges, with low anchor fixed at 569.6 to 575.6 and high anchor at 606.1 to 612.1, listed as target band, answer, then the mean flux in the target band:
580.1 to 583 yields -0.14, 24.9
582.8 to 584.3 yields -0.03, 24.2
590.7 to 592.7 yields 0.09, 22.8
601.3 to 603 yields 0.05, 23.2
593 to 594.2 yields -0.02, 24.3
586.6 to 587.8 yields 0.02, 23.3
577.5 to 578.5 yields 0.10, 21.3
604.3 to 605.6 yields 0.04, 23.2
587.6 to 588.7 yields 0.02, 23.3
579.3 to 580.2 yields -0.10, 26.4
